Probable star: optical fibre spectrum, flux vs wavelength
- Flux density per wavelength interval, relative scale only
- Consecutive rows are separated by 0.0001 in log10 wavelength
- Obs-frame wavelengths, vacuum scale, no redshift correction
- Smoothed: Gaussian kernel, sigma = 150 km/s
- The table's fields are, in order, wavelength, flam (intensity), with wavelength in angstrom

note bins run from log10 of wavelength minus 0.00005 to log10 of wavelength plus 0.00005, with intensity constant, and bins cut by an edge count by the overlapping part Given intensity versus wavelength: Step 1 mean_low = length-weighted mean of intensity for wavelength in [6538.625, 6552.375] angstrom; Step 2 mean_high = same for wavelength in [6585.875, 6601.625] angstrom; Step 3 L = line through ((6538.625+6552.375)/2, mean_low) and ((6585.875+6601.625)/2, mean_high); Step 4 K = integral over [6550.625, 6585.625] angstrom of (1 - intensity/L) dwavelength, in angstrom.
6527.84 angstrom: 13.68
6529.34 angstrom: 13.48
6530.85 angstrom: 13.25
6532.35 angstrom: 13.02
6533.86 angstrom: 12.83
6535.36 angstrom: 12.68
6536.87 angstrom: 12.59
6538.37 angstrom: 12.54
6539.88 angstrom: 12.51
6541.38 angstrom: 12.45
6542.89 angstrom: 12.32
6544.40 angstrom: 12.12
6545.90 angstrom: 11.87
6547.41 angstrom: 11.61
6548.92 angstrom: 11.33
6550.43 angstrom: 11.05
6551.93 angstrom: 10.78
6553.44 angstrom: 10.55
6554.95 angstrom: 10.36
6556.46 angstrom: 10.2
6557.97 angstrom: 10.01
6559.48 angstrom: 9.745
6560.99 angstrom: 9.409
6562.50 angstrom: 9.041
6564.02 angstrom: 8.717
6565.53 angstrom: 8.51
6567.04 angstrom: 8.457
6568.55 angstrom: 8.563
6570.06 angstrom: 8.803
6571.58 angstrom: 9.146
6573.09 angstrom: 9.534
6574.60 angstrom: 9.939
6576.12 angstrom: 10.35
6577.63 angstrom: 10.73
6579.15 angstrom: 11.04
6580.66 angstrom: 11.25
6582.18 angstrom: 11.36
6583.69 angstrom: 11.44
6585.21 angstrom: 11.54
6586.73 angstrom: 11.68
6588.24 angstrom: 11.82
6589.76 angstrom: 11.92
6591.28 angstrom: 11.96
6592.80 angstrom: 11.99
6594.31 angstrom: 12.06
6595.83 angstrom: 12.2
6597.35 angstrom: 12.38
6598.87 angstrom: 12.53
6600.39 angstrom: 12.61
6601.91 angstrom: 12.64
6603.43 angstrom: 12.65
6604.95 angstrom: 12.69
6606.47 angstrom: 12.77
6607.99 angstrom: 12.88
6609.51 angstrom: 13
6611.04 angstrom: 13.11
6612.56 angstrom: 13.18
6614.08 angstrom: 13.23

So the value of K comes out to 5.8 angstrom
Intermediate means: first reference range 11.8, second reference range 12.1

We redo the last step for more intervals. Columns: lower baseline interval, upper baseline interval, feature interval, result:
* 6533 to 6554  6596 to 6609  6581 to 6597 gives 0.9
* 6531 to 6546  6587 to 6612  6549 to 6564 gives 2.9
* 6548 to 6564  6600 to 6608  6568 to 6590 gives 1.6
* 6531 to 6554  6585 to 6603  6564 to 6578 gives 3.3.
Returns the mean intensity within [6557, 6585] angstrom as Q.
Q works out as 9.82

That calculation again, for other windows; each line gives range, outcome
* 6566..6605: 11.2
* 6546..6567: 10.1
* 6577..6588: 11.3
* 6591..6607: 12.4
